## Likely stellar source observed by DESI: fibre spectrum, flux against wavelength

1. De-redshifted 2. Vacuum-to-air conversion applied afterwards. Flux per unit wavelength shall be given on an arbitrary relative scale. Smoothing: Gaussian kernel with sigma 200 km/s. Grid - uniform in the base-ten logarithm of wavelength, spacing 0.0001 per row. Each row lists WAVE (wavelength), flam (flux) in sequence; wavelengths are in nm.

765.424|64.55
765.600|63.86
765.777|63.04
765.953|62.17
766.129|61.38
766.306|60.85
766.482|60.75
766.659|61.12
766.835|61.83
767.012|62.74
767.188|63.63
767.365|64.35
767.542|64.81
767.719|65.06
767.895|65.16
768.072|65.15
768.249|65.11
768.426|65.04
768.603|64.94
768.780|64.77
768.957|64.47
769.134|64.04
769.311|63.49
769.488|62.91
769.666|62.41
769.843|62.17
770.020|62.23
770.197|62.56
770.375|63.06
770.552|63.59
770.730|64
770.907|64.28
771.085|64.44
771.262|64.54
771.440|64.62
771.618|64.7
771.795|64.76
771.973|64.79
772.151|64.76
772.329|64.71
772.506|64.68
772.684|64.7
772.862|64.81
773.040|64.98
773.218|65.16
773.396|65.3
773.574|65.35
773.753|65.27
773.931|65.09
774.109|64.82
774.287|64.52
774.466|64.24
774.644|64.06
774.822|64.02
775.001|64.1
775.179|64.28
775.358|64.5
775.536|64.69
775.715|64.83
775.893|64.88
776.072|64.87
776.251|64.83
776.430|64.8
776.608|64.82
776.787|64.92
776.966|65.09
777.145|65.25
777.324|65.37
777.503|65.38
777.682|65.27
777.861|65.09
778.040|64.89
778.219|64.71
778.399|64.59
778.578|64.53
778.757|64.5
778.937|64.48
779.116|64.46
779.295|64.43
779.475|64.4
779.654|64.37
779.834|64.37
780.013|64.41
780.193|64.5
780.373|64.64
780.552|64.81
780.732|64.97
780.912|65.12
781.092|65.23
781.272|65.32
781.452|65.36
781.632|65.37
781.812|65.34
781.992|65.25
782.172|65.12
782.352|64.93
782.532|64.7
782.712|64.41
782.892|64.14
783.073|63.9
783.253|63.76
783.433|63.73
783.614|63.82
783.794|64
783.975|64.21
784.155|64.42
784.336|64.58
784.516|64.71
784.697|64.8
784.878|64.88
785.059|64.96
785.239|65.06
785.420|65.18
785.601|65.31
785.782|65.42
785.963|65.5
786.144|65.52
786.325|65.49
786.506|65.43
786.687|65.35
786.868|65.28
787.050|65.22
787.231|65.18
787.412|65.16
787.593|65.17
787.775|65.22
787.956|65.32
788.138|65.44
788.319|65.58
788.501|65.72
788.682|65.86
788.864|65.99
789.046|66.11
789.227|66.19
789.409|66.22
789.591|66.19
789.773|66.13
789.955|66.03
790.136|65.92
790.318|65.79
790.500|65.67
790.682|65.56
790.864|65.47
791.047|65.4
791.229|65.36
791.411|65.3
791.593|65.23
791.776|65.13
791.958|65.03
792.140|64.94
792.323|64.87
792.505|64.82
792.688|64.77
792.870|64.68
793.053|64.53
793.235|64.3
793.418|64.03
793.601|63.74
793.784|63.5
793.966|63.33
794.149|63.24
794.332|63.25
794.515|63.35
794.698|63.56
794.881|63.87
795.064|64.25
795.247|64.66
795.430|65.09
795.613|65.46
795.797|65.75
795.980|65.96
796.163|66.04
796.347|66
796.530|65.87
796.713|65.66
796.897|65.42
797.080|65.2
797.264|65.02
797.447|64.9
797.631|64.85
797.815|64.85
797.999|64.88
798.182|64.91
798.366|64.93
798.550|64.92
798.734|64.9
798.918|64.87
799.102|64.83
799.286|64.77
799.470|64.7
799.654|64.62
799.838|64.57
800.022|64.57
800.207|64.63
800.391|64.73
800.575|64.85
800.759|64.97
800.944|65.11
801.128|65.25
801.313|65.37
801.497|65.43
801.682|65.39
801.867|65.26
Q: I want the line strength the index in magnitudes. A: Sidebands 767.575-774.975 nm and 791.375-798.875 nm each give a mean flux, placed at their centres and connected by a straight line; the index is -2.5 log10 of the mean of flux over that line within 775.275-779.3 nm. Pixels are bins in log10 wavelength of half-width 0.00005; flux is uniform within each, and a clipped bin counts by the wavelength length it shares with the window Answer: -0.01 mag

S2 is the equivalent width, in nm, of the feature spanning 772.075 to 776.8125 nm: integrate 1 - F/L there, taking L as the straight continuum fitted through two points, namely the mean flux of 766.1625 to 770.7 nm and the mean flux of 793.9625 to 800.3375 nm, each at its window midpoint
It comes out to -0.08 nm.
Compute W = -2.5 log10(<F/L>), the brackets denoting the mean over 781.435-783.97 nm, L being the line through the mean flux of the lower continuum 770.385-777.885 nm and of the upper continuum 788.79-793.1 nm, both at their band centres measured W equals 0.01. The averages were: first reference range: 64.7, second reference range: 65.5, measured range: 64.5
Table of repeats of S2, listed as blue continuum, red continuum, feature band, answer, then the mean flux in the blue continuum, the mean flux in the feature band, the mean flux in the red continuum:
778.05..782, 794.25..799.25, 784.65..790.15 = -0.057 nm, 64.8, 65.5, 64.9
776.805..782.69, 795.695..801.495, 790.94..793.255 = 0.002 nm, 64.9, 65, 65.1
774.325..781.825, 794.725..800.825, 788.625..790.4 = -0.031 nm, 64.8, 66.1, 65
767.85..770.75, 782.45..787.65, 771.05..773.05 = -0.023 nm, 63.8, 64.7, 64.8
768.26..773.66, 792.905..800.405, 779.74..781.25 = -0.009 nm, 64.2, 64.8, 64.7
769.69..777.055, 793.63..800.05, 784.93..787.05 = -0.023 nm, 64.4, 65.3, 64.8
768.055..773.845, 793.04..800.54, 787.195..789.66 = -0.042 nm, 64.3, 65.7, 64.7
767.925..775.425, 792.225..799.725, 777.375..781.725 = -0.024 nm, 64.3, 64.8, 64.7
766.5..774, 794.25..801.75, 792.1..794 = 0.013 nm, 64.1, 64.3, 64.9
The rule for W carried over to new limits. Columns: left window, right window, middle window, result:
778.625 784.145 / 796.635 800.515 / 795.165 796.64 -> -0.013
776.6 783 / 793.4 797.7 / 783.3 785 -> 0.008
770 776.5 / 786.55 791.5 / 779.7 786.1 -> 0.007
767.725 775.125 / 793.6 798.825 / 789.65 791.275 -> -0.018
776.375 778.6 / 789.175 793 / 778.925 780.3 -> 0.011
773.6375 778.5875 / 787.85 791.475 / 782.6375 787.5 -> 0.011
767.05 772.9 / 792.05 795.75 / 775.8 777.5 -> -0.014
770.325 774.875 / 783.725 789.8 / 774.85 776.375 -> 0.003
